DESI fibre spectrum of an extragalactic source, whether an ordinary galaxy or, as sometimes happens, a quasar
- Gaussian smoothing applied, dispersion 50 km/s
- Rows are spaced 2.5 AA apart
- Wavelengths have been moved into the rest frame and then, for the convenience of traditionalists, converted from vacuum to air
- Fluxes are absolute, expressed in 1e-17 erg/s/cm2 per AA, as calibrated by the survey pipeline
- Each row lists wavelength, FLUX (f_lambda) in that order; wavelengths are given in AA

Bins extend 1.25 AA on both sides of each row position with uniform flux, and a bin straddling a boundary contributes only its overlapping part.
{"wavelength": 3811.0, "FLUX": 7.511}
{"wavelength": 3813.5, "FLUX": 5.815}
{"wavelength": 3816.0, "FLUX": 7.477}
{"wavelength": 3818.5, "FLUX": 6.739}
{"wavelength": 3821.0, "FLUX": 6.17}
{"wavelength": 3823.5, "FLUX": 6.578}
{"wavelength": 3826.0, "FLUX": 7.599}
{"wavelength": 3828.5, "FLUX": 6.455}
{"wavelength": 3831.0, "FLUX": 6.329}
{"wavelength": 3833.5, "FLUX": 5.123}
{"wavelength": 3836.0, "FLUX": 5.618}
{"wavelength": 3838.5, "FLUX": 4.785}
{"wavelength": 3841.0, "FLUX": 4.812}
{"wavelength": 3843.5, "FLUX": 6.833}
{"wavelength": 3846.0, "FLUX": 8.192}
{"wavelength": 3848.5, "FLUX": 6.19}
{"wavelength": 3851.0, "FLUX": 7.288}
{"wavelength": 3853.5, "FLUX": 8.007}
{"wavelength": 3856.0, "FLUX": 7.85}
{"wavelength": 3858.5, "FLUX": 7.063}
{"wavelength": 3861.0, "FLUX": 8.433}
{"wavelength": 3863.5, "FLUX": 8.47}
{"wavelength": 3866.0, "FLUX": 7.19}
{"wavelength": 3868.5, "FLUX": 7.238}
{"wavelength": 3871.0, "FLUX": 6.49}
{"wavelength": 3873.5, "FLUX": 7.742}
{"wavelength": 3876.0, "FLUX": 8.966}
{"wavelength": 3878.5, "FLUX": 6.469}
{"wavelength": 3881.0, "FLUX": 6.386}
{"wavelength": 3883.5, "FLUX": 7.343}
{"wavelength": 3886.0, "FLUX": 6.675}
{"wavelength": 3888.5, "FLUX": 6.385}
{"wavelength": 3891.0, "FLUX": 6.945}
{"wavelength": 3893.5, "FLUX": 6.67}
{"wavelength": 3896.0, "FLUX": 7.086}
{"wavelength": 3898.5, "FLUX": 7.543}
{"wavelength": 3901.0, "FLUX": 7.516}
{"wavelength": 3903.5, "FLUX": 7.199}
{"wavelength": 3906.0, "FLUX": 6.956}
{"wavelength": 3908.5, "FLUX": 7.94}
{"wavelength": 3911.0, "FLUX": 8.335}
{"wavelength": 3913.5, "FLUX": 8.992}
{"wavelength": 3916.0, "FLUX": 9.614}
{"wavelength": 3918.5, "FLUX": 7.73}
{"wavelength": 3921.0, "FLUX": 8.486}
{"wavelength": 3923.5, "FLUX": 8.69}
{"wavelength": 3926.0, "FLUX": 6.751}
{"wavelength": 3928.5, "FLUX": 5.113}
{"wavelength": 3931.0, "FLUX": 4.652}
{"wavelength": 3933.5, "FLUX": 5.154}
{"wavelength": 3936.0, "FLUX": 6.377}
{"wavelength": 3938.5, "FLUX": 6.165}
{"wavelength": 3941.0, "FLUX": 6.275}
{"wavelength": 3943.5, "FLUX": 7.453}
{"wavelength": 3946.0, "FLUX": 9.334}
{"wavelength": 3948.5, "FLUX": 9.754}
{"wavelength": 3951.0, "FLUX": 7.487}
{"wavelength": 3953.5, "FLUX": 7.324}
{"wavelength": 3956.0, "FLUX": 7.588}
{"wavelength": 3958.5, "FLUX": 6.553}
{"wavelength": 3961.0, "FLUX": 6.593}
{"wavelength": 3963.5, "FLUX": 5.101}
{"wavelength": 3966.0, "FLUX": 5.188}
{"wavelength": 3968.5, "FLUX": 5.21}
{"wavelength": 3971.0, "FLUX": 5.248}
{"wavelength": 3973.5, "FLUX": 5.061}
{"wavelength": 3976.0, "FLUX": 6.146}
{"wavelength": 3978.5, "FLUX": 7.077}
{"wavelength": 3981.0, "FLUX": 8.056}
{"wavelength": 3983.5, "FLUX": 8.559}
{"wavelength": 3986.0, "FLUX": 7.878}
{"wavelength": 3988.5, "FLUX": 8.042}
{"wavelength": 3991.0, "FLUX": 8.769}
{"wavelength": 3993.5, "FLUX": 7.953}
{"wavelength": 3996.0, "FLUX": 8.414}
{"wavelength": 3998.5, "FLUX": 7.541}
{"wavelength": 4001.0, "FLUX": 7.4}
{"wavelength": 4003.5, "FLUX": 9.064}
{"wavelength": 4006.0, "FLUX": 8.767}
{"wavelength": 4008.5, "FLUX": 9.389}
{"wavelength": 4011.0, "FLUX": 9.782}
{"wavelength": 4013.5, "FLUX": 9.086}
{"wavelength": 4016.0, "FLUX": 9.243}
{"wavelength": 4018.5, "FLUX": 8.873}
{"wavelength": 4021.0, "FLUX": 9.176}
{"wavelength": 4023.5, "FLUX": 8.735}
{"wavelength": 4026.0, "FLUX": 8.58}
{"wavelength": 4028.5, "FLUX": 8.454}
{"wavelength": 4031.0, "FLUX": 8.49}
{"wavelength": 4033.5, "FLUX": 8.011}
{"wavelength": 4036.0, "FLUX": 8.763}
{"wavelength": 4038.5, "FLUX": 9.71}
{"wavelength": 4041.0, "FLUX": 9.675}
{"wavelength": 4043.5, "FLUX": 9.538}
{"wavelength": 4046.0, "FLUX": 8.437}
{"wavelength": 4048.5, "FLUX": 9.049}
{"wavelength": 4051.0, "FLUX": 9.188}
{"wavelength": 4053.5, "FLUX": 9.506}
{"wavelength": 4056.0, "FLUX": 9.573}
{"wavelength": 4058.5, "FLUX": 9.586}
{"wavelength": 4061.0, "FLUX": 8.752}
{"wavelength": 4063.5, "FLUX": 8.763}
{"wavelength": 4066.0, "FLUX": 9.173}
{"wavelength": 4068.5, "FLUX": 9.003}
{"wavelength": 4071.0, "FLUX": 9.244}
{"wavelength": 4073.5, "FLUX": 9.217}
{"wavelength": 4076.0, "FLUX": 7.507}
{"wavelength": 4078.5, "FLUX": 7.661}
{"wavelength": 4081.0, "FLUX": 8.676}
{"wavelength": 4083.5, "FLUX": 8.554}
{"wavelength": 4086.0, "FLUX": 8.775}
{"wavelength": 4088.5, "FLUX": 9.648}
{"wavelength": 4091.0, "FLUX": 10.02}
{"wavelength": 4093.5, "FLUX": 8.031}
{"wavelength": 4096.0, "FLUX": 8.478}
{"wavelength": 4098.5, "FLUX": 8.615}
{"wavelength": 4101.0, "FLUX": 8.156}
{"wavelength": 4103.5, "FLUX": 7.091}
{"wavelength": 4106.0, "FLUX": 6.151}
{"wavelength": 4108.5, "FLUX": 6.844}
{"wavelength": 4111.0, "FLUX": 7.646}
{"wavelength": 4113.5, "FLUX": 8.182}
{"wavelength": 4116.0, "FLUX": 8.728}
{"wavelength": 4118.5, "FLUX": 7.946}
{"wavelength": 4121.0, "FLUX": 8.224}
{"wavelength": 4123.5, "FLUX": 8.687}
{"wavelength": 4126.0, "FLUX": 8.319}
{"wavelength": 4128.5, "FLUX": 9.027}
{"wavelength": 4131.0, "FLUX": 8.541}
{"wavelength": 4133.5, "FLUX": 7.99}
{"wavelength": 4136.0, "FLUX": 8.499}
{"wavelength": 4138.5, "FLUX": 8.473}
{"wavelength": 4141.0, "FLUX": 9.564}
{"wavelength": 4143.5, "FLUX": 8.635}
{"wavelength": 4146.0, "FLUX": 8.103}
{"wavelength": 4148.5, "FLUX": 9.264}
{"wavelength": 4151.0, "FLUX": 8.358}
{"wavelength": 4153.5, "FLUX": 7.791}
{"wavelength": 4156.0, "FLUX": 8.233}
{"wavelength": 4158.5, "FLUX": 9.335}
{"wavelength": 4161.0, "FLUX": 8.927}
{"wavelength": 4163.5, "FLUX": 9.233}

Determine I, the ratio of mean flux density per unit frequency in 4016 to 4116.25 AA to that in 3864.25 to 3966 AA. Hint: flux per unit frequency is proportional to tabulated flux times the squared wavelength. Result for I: 1.3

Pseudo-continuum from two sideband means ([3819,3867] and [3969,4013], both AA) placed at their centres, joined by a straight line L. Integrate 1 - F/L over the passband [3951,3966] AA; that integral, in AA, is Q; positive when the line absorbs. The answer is 2.0 AA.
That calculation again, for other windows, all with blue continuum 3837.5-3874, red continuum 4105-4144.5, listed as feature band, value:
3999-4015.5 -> -2.40 AA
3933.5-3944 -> 1.58 AA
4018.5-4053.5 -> -4.77 AA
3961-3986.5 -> 4.31 AA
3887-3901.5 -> 0.55 AA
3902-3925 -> -2.64 AA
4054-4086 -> -3.31 AA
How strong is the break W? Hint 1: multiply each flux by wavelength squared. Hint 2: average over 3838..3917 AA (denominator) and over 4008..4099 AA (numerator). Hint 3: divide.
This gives 1.33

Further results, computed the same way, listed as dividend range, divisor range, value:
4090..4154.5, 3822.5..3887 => 1.37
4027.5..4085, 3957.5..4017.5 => 1.22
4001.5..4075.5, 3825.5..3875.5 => 1.44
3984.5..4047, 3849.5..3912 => 1.27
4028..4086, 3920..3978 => 1.42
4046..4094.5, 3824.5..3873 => 1.46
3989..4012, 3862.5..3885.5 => 1.24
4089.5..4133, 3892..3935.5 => 1.23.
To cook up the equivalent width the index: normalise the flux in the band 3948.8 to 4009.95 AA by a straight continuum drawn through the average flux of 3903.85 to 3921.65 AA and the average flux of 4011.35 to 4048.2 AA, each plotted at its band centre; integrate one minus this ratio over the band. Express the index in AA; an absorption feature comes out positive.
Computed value 9.4 AA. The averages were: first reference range 8.23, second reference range 8.94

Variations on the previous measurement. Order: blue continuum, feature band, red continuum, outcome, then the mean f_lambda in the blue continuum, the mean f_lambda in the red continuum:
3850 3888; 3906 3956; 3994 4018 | 3.49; 7.42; 8.72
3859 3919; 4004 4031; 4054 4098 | -1.75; 7.5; 8.87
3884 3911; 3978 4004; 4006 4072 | 1.07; 7.16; 9.06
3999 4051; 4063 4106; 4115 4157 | 0.66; 8.9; 8.49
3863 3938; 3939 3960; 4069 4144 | -0.46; 7.21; 8.37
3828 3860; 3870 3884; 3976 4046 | -0.63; 6.52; 8.58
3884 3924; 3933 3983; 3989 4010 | 8.47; 7.65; 8.42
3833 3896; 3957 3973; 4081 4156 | 3.95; 6.95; 8.36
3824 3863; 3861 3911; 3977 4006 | -1.13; 6.74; 8.08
